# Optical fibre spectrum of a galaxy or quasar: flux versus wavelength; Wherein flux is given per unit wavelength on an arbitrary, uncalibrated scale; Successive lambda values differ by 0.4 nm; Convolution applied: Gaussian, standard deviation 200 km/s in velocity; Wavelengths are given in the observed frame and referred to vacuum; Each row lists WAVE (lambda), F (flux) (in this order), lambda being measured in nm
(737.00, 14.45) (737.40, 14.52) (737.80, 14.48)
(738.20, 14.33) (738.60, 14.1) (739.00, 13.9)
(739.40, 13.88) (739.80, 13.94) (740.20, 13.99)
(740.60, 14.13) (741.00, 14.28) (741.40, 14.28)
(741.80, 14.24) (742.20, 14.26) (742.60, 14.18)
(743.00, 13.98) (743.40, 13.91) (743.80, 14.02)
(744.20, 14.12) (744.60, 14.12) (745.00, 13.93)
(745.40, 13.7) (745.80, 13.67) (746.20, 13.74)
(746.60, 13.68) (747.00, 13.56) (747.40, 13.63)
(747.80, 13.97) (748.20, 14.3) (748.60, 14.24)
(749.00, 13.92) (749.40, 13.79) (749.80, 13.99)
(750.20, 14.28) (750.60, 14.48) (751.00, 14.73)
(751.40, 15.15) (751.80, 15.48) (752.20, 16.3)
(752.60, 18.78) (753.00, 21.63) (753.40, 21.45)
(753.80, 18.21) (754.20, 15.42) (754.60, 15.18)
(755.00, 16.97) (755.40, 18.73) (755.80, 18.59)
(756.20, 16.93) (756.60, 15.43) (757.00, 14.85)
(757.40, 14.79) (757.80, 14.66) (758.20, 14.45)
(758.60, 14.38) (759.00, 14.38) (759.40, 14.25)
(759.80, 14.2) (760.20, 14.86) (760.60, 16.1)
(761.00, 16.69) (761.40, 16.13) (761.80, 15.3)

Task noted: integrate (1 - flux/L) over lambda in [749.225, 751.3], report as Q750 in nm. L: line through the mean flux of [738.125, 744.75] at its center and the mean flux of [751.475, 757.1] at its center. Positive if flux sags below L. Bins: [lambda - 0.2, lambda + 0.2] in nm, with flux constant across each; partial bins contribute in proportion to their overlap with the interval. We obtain 0.26 nm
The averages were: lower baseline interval 14.1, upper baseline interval 17.4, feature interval 14.3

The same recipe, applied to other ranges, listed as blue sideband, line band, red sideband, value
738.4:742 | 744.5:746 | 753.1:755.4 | 0.152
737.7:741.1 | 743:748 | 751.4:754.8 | 0.582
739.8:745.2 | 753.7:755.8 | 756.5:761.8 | -0.316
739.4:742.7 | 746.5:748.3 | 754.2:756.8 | 0.179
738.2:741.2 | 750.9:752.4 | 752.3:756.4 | 0.166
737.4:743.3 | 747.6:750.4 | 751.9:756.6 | 0.405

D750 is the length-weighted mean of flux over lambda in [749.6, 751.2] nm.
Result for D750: 14.4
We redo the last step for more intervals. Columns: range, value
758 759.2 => 14.4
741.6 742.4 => 14.2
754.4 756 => 17.4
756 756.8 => 16.2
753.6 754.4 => 16.8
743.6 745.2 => 14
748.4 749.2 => 14.1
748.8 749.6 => 13.9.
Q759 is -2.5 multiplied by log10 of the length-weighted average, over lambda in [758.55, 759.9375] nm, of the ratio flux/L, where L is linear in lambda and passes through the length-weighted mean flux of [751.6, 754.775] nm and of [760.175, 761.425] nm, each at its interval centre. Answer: 0.15 mag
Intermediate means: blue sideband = 17.8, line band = 14.3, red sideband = 16.1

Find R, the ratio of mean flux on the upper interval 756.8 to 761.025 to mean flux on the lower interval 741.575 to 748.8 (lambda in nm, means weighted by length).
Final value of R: 1.06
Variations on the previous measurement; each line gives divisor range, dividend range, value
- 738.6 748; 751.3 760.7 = 1.17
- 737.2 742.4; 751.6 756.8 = 1.24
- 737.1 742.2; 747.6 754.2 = 1.12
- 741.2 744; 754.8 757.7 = 1.17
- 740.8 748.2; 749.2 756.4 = 1.19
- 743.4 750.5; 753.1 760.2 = 1.16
